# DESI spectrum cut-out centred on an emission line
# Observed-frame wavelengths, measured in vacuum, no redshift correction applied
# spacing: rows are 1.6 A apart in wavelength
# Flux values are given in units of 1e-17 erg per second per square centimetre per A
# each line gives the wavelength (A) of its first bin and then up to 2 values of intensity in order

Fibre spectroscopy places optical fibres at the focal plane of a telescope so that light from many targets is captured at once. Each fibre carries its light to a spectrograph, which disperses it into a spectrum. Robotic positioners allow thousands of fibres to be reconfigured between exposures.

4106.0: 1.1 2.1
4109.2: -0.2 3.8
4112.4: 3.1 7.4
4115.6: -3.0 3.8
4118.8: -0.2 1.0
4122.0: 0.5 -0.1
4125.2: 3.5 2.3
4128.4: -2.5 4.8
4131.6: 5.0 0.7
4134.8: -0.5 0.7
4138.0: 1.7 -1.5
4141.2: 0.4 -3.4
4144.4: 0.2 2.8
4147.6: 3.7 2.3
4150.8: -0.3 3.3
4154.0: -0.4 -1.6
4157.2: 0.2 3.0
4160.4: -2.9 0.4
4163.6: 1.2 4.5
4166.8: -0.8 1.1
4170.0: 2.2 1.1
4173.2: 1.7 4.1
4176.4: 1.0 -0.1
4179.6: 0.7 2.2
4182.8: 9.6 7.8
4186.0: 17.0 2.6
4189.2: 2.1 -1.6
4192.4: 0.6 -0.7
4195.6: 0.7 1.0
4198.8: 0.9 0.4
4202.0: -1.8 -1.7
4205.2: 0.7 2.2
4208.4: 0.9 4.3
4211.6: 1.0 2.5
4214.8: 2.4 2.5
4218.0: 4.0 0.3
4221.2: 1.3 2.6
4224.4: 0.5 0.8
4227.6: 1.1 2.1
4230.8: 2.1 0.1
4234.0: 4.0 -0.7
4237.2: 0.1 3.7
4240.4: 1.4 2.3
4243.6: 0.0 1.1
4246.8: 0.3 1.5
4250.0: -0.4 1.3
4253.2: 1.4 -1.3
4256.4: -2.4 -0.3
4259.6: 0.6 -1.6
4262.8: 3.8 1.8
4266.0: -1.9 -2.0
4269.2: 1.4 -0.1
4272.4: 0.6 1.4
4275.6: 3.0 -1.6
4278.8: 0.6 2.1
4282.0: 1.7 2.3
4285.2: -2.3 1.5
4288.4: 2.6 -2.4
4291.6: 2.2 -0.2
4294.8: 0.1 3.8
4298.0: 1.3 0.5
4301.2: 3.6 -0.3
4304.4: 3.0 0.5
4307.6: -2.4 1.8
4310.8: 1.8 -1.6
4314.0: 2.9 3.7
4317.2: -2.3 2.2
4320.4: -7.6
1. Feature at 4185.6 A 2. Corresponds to [O II]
